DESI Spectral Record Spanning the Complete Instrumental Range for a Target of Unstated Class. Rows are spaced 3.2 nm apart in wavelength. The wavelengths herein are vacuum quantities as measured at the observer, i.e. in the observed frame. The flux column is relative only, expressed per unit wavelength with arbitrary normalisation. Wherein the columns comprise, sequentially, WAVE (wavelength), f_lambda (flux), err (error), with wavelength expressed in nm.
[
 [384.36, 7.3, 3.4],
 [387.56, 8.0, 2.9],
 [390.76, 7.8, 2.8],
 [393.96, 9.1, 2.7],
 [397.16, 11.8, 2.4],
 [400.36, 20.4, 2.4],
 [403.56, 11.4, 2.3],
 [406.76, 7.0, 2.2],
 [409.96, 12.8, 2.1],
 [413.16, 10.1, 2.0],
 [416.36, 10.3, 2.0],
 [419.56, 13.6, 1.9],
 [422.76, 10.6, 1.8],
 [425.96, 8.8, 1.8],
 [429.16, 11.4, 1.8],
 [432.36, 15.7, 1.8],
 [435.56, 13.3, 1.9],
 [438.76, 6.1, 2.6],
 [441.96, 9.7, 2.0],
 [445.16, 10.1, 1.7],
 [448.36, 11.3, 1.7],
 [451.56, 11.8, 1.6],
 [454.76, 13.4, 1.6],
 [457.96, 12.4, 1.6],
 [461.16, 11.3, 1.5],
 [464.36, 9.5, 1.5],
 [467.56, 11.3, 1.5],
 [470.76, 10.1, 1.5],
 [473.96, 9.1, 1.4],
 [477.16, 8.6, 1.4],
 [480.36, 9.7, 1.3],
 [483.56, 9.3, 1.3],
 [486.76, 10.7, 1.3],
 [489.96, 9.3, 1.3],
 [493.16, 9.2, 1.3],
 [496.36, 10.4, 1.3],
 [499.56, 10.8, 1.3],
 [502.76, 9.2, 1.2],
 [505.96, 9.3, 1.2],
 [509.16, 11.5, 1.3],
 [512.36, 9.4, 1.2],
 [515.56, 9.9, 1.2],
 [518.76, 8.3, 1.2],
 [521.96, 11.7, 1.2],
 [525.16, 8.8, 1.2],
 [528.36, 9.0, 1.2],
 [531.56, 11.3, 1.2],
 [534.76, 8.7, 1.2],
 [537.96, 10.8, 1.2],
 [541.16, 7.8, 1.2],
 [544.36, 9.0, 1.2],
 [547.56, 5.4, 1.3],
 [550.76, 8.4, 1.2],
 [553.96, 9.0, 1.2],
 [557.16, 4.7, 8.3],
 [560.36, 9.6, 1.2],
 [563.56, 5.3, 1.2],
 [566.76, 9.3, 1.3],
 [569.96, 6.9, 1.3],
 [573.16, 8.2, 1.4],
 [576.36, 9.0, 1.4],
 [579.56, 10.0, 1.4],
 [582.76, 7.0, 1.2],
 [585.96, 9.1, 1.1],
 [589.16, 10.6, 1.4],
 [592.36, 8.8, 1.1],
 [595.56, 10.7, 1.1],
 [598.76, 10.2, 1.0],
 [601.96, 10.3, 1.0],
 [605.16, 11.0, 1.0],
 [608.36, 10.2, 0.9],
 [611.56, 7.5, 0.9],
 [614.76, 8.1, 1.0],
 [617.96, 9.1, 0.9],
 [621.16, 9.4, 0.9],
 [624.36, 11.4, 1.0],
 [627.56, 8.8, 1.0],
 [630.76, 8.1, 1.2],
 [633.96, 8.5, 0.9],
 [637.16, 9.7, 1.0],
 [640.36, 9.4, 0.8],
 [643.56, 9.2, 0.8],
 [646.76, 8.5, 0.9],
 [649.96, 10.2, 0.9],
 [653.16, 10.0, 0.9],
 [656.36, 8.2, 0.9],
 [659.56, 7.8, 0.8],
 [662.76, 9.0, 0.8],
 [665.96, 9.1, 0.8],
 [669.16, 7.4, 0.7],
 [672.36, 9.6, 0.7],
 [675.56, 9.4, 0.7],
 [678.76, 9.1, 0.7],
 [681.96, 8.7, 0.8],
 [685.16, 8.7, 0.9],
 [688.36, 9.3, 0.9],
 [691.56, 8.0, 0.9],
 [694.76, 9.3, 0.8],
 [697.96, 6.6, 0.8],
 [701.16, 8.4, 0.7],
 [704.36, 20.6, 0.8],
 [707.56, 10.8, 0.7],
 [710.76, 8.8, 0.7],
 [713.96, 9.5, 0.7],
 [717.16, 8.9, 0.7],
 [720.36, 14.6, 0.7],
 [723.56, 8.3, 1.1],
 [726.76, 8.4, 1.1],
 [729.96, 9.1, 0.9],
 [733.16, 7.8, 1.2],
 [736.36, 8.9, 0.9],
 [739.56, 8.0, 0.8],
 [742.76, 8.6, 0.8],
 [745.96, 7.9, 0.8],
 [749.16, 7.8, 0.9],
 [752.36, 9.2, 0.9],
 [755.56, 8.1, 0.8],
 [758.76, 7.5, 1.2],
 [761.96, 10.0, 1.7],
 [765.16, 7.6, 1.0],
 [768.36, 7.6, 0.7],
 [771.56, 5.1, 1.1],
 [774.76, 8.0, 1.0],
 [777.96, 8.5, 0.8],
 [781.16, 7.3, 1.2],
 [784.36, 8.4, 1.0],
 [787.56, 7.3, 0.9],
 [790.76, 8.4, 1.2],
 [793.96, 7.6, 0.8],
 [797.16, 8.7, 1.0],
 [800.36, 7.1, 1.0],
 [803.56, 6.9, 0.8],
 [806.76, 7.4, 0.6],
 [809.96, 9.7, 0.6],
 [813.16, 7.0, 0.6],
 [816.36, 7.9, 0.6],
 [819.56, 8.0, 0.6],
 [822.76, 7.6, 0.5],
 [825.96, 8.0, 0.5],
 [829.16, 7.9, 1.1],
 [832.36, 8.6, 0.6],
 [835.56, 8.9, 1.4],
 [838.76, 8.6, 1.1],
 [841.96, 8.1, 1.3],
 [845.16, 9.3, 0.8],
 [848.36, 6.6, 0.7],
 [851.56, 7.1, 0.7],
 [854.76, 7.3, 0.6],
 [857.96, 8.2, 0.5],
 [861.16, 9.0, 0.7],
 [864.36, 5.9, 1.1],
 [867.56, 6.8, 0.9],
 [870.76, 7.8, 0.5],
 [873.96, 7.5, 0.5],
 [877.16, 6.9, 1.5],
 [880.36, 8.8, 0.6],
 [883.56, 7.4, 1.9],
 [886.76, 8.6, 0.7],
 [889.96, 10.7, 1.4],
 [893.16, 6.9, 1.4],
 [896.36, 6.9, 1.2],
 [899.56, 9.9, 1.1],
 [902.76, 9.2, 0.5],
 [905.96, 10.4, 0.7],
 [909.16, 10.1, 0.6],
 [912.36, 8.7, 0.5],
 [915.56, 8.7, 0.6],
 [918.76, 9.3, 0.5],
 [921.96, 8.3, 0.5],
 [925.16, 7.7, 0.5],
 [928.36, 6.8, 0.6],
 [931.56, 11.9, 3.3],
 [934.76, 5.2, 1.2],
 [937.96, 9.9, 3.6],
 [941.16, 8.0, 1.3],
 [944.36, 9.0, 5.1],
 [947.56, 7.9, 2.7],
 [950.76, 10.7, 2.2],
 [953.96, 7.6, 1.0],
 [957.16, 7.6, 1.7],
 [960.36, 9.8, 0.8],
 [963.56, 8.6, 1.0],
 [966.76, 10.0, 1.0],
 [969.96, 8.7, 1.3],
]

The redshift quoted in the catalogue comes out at 0.07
